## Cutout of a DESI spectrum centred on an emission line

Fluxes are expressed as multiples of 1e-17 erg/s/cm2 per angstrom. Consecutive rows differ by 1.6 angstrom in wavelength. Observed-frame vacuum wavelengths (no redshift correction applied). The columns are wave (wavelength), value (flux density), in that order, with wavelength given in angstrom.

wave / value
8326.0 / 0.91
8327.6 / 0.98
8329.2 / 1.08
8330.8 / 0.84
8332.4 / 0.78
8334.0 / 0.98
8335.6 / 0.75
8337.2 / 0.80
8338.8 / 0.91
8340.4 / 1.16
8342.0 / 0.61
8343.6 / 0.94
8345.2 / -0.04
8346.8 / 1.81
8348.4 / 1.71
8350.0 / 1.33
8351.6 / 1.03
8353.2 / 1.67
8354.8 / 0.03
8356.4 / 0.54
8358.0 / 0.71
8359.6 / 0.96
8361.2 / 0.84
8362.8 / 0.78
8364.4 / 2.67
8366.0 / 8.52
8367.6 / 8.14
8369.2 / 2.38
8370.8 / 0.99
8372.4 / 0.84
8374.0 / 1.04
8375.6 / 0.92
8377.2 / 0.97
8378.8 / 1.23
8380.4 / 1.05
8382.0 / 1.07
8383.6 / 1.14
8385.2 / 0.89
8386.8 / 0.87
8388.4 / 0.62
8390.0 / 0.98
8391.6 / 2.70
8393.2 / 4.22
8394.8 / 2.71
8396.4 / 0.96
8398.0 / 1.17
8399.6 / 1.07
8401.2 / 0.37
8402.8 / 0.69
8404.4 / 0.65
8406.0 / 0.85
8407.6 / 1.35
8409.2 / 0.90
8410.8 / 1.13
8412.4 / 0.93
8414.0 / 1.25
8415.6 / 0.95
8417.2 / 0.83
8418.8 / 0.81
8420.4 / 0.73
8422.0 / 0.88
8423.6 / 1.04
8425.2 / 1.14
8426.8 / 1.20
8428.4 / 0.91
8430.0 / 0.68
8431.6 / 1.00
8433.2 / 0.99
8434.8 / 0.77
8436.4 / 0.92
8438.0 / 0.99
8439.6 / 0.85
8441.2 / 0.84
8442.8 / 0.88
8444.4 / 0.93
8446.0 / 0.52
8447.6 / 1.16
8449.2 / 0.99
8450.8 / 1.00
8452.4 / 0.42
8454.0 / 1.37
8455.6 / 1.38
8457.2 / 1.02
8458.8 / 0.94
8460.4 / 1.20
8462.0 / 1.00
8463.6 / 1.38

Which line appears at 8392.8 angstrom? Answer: [N II]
